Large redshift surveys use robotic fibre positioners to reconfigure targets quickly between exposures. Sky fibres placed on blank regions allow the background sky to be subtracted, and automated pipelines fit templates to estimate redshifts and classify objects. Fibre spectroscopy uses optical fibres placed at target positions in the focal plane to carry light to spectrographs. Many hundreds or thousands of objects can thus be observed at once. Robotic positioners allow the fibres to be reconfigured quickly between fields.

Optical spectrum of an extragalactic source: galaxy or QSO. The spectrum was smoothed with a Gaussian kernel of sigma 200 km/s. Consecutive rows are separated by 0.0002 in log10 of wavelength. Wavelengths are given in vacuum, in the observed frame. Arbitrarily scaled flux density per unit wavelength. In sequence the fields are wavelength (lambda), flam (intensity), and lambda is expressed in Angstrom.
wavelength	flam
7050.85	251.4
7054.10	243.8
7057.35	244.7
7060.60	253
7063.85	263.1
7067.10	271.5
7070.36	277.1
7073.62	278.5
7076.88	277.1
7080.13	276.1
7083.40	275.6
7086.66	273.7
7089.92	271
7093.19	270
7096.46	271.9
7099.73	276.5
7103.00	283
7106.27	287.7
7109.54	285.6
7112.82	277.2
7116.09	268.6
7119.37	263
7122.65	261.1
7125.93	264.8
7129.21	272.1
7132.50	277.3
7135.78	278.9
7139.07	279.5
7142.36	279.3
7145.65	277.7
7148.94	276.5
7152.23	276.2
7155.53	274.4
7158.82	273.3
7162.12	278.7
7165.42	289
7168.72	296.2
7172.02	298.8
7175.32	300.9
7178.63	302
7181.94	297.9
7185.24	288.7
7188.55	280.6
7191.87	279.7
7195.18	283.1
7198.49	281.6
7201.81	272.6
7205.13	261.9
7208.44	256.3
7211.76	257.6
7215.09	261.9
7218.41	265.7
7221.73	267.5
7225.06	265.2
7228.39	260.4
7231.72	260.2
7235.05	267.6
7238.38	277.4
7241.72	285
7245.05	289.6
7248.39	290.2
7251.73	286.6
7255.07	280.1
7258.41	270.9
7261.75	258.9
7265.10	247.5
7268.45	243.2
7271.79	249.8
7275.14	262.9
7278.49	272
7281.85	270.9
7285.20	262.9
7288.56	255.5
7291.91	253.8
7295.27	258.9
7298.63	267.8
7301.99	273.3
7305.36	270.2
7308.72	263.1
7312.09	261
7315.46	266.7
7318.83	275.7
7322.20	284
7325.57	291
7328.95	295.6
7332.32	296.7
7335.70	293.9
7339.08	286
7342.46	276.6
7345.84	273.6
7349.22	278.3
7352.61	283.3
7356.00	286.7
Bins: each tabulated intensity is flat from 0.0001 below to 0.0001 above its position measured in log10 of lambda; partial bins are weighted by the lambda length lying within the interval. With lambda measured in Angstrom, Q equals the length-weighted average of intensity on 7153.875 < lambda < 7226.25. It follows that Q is 279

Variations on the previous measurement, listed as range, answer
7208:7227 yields 263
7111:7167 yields 275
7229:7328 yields 269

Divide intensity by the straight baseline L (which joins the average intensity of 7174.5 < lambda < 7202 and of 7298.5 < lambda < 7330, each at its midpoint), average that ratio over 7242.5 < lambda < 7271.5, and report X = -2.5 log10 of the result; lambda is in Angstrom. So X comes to 0.04 mag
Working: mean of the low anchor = 288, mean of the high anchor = 275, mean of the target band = 270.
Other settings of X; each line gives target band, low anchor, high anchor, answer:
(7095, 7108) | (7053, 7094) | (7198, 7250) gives -0.048 mag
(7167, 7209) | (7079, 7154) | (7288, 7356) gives -0.039 mag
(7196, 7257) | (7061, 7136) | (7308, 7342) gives 0.025 mag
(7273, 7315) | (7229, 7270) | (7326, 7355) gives 0.056 mag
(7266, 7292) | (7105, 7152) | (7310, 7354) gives 0.084 mag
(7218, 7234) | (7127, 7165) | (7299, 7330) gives 0.049 mag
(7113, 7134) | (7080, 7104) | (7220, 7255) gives 0.024 mag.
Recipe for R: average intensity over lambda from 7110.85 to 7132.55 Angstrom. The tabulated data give 269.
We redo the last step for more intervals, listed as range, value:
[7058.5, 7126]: 273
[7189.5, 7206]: 277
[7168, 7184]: 299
